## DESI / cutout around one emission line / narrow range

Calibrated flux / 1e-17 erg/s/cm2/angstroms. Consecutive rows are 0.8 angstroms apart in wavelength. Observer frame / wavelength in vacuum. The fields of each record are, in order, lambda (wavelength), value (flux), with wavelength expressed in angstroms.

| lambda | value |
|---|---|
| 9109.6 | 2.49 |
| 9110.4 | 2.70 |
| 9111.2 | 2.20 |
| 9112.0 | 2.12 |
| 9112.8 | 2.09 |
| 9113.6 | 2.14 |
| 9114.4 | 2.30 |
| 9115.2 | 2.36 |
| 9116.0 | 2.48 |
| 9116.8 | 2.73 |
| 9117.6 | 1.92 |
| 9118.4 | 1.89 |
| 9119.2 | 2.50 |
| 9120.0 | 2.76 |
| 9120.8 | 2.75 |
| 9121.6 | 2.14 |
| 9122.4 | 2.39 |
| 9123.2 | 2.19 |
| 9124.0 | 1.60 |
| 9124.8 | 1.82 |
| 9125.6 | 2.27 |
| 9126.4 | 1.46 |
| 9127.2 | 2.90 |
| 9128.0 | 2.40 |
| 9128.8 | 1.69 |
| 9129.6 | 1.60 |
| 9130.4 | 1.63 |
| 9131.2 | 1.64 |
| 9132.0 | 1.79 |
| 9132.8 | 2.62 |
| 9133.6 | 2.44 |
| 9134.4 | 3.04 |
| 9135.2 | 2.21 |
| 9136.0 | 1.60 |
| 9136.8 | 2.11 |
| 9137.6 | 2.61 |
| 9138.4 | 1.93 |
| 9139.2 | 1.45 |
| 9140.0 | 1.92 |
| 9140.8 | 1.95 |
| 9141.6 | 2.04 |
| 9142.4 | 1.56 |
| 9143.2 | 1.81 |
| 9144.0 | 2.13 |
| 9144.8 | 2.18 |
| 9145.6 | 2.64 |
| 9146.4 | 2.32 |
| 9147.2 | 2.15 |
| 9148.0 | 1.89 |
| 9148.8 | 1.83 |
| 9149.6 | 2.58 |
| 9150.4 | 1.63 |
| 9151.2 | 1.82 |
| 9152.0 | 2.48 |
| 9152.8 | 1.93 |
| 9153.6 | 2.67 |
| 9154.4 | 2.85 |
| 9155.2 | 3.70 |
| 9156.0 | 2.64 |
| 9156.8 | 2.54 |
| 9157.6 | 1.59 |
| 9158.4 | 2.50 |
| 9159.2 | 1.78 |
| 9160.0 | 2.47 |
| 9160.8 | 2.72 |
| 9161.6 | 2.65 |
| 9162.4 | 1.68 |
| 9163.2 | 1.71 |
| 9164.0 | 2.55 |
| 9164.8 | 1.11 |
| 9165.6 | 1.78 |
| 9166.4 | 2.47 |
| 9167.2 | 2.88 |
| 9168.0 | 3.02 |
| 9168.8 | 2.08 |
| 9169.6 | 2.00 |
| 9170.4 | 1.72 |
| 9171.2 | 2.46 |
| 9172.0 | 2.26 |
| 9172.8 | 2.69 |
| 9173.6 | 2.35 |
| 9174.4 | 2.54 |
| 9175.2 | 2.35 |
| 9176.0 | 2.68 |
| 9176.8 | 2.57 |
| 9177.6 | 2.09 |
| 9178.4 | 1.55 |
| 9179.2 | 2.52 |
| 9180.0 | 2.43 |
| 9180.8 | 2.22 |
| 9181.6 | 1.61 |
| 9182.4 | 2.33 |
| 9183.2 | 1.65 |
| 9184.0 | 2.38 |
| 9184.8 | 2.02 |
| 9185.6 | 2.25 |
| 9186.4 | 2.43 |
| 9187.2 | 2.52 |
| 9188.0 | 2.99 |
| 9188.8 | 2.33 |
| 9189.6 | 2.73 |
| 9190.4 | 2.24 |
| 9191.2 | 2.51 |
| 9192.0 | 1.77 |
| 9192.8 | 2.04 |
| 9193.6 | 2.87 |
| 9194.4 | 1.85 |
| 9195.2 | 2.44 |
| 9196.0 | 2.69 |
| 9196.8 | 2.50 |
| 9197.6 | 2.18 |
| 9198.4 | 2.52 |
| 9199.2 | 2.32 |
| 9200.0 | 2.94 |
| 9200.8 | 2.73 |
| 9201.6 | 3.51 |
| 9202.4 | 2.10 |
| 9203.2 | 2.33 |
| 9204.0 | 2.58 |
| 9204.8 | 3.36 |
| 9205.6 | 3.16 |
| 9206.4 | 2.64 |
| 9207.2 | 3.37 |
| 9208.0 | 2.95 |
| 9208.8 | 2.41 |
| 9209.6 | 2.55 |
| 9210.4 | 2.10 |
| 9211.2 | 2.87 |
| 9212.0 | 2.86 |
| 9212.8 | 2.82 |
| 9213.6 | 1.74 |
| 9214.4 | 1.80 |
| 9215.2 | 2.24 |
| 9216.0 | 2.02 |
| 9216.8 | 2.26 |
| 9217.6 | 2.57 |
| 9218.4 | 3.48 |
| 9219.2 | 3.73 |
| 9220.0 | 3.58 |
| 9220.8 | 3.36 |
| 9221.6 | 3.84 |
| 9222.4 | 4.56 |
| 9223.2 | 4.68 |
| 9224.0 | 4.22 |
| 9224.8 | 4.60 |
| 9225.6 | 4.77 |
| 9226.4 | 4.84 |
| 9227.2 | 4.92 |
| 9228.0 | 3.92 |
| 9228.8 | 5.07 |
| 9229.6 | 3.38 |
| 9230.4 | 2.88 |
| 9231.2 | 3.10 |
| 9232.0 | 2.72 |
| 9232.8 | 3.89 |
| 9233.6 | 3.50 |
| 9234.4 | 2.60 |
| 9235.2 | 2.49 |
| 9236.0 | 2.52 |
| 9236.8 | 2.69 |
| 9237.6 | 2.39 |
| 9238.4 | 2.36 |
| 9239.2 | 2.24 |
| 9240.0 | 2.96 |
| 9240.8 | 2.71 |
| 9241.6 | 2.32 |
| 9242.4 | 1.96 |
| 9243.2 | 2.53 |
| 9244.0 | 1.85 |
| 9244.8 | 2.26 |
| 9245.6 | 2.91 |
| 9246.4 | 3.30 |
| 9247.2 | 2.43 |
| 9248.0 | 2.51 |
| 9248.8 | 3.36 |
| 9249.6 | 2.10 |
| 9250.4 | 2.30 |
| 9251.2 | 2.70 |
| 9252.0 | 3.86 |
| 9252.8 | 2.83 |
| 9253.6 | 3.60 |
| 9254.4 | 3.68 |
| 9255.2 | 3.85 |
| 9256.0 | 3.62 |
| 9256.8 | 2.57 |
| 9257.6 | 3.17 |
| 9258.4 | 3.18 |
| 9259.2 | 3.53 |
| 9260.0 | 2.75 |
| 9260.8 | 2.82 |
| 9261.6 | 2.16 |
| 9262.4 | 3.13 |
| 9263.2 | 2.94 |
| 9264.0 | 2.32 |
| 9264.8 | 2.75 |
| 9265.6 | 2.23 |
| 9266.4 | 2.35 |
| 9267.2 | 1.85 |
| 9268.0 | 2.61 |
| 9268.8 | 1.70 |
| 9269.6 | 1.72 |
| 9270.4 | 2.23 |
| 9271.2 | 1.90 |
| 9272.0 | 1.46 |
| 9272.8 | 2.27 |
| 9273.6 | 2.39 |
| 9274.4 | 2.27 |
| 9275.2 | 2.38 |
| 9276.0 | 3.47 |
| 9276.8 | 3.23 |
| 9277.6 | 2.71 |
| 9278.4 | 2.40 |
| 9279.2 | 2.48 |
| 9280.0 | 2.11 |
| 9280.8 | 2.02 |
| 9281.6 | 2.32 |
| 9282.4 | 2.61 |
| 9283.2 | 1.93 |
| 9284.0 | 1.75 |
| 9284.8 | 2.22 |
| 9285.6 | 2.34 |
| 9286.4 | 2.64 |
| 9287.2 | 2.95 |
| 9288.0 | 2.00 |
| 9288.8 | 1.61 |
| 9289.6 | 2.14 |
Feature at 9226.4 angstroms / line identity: H-alpha 6563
